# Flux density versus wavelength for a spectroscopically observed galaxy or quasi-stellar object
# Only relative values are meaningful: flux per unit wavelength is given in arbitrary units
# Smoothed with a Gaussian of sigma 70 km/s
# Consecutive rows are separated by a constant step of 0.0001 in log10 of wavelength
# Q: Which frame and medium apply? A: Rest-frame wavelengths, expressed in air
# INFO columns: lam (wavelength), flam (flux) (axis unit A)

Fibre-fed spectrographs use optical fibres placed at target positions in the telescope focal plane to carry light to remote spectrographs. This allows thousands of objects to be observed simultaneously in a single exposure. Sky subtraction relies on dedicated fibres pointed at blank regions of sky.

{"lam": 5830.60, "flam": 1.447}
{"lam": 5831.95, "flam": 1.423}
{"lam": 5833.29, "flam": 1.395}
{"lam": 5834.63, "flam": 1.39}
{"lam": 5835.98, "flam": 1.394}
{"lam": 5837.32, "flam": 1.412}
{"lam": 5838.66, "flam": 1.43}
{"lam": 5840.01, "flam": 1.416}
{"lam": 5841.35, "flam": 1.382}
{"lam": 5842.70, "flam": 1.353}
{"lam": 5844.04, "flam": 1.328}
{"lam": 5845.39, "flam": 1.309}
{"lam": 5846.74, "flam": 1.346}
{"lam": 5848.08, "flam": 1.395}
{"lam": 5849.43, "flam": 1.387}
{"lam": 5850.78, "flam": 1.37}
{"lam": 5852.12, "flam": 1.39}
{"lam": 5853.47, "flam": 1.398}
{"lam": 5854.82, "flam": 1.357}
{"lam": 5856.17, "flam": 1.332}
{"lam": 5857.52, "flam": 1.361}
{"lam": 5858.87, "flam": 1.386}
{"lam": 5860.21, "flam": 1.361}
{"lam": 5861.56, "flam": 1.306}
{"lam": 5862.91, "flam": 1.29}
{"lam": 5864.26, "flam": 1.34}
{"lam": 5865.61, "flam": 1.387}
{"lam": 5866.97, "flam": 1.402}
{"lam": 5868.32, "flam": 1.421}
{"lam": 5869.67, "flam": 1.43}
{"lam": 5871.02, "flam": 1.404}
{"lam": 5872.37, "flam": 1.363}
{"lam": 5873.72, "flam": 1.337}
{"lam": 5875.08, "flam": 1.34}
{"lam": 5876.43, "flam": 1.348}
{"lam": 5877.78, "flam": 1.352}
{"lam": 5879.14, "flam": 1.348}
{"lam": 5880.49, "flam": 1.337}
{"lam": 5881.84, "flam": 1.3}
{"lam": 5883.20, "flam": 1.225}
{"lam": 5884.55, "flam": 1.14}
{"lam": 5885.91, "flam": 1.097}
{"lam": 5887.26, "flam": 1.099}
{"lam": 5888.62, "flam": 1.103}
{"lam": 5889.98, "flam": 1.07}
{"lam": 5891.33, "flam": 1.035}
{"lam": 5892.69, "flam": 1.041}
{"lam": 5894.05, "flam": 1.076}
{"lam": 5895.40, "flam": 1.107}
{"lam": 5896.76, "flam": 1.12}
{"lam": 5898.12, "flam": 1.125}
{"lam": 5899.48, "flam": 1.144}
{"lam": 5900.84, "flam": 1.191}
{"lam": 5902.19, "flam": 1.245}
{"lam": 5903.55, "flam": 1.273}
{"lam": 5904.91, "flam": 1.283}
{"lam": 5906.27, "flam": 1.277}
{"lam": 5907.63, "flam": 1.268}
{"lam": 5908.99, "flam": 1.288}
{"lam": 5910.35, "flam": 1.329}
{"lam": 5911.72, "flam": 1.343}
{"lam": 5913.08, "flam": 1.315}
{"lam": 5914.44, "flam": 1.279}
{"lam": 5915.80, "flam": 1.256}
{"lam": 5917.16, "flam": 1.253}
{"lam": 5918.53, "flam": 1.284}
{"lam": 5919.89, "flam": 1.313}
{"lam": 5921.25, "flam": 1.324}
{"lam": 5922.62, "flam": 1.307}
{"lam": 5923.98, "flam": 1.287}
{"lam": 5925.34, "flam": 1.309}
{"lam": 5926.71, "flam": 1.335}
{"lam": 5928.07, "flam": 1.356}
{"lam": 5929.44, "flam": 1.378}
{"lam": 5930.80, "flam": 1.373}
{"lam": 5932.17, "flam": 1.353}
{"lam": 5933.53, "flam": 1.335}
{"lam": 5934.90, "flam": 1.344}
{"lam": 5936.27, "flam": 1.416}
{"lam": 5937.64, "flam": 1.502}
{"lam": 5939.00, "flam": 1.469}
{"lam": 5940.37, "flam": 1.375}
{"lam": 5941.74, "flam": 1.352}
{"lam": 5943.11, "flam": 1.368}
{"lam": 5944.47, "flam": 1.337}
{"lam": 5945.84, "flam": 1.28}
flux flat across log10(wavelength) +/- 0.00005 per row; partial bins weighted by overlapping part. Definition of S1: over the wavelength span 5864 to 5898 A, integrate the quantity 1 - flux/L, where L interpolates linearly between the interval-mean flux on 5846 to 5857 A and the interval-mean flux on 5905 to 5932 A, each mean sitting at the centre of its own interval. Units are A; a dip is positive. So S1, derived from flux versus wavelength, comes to 2.5 A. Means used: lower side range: 1.37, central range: 1.25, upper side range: 1.31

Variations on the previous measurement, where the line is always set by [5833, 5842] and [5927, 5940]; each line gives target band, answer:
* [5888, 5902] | 2.9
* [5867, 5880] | 0.2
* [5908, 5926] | 1.2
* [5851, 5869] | 0.5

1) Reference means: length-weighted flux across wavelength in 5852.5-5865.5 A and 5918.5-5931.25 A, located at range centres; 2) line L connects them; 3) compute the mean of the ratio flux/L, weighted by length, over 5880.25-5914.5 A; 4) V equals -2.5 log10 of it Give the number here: 0.124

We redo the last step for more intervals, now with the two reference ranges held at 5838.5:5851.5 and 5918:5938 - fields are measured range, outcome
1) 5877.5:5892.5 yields 0.15 mag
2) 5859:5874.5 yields 0.00 mag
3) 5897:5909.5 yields 0.10 mag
